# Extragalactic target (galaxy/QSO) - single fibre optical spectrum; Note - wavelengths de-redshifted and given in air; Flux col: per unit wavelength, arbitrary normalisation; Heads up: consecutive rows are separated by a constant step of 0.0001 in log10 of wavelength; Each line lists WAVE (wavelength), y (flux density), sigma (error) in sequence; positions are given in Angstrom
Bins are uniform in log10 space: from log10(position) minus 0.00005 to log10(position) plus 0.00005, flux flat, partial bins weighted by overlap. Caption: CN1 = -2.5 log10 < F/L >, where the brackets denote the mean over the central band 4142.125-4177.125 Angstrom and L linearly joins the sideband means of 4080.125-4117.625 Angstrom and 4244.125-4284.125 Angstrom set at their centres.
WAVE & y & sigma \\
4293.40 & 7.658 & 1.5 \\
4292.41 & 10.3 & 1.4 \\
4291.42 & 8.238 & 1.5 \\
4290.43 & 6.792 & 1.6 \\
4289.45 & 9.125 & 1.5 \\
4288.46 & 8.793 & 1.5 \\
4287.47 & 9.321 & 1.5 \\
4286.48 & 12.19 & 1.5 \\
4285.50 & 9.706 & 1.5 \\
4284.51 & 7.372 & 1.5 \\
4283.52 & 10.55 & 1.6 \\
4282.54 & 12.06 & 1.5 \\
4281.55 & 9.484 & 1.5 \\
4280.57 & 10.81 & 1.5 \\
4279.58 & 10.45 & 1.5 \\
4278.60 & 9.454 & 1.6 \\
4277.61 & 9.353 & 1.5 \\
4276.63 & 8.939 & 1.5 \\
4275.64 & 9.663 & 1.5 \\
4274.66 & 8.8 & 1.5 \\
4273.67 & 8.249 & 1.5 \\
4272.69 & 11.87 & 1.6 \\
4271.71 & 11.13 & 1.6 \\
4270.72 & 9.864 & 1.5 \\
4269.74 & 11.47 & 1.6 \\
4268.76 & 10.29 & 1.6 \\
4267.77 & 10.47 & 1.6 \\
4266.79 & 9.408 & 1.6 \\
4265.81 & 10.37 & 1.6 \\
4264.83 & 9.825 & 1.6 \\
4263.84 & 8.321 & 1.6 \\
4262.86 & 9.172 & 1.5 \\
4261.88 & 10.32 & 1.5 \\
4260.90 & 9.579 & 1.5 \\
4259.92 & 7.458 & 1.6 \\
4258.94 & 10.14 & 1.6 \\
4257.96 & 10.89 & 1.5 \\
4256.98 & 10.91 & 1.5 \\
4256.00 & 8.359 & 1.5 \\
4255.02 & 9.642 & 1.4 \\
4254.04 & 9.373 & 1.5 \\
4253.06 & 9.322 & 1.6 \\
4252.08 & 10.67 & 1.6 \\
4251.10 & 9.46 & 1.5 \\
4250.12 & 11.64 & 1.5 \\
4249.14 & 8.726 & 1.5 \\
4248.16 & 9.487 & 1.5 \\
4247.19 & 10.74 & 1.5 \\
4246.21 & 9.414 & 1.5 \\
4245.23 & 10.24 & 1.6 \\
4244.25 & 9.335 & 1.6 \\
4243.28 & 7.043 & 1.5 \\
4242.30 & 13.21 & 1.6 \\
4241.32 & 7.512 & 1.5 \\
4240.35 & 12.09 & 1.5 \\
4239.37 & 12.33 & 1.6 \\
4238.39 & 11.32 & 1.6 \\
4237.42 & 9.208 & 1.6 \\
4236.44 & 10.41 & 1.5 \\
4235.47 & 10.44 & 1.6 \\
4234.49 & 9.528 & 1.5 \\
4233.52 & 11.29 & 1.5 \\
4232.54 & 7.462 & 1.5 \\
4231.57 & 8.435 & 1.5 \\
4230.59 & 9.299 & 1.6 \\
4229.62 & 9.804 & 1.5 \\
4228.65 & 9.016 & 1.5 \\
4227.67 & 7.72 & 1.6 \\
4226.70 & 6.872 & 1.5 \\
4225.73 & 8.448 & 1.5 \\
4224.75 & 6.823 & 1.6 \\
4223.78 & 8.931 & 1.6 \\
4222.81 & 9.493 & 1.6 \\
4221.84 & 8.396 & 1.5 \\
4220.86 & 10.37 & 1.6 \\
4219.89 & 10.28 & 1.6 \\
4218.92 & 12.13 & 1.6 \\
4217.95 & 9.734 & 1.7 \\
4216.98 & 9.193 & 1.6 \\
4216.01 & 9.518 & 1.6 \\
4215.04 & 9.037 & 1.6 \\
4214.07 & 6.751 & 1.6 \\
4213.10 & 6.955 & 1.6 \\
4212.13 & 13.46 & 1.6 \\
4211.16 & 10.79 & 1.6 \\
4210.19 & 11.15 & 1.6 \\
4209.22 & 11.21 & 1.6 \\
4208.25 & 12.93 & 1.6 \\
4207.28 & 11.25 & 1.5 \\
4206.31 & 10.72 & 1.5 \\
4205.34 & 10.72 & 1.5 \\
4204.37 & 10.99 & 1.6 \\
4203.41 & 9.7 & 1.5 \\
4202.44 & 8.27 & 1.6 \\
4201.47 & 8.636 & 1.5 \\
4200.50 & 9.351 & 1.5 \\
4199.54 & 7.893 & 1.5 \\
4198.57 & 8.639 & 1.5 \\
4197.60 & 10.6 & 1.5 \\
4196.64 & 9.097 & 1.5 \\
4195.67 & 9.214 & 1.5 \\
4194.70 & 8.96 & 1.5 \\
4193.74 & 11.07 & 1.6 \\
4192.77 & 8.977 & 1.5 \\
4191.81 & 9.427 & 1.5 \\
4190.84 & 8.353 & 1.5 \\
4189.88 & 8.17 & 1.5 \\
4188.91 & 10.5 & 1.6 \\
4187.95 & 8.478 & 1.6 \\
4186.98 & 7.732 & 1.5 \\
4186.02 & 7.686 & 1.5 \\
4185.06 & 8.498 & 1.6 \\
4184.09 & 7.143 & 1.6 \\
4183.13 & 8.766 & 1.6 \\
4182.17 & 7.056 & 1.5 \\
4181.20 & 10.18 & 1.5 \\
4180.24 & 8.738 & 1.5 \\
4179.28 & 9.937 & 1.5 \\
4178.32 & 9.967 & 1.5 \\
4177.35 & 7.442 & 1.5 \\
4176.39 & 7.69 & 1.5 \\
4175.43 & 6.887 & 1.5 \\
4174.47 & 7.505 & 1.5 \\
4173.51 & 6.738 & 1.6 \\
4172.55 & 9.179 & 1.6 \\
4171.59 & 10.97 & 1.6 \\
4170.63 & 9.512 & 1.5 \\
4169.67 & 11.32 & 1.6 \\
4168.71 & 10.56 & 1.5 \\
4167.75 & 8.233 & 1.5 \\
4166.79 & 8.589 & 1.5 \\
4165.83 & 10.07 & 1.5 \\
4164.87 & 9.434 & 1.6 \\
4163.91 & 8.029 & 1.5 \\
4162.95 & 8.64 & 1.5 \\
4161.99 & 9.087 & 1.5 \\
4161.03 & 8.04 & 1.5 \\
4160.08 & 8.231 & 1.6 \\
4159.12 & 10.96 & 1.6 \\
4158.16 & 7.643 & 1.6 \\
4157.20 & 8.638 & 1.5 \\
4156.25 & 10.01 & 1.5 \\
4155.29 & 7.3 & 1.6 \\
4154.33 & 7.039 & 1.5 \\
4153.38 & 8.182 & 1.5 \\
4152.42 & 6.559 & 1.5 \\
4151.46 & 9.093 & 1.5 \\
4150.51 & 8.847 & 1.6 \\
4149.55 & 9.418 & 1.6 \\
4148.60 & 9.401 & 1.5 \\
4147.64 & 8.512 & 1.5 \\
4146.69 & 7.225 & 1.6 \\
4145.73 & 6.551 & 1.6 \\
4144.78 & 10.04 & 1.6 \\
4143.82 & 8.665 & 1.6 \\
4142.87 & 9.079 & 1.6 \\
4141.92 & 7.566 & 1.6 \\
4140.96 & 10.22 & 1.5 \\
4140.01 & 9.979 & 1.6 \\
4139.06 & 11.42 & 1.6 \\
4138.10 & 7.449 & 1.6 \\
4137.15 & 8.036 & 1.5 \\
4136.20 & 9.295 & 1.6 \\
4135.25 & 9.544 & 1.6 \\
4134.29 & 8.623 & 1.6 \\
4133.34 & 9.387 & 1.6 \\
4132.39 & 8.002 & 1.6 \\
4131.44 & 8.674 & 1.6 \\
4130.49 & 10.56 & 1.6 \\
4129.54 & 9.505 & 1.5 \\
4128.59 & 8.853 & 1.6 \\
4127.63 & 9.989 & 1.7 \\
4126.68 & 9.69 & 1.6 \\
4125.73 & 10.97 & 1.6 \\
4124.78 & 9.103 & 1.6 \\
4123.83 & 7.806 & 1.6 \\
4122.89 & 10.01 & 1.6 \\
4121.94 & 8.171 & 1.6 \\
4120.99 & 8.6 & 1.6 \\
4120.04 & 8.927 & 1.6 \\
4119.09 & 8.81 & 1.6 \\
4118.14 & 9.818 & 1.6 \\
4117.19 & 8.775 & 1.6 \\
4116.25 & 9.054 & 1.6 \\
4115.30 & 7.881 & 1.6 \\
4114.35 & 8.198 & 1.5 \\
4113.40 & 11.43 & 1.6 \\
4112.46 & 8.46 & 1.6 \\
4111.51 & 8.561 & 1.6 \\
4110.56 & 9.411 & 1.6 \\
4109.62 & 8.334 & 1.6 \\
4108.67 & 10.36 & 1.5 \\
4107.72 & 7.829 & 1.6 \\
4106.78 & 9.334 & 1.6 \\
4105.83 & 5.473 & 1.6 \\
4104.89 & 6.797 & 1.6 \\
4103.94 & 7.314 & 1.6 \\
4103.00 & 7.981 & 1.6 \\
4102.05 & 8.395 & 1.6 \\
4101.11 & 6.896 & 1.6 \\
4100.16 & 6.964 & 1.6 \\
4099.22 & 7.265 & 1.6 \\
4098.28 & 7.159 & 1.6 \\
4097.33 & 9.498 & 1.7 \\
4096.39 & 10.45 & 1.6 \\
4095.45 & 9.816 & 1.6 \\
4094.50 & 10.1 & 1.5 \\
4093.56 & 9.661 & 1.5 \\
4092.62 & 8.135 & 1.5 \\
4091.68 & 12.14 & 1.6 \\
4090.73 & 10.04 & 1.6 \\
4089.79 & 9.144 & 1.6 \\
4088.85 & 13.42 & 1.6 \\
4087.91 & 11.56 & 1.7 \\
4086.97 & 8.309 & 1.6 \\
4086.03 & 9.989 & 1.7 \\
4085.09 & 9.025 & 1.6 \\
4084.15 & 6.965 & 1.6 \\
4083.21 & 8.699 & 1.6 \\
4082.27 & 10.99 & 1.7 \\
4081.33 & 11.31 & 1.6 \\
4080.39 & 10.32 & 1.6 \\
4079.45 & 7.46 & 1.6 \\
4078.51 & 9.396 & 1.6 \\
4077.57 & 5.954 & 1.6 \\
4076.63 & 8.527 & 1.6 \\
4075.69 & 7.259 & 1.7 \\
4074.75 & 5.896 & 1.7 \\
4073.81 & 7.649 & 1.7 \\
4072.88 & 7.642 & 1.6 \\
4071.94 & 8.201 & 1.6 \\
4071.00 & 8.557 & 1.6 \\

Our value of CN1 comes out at 0.08 mag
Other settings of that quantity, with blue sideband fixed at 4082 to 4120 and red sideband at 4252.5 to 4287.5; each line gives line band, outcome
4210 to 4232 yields 0.043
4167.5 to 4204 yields 0.062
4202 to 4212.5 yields -0.157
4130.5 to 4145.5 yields 0.009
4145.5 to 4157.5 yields 0.122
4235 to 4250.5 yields -0.052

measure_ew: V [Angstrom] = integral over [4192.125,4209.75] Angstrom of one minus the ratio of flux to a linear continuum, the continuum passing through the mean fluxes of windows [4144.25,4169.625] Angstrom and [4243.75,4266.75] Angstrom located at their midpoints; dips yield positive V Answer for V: -1.5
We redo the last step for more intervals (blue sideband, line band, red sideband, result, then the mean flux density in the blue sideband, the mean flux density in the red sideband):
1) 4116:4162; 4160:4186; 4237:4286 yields 1.19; 8.88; 9.91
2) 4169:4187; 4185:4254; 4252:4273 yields -2.51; 8.62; 9.92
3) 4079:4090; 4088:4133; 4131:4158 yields 1.45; 9.79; 8.66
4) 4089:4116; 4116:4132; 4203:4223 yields -0.39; 8.74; 10.2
